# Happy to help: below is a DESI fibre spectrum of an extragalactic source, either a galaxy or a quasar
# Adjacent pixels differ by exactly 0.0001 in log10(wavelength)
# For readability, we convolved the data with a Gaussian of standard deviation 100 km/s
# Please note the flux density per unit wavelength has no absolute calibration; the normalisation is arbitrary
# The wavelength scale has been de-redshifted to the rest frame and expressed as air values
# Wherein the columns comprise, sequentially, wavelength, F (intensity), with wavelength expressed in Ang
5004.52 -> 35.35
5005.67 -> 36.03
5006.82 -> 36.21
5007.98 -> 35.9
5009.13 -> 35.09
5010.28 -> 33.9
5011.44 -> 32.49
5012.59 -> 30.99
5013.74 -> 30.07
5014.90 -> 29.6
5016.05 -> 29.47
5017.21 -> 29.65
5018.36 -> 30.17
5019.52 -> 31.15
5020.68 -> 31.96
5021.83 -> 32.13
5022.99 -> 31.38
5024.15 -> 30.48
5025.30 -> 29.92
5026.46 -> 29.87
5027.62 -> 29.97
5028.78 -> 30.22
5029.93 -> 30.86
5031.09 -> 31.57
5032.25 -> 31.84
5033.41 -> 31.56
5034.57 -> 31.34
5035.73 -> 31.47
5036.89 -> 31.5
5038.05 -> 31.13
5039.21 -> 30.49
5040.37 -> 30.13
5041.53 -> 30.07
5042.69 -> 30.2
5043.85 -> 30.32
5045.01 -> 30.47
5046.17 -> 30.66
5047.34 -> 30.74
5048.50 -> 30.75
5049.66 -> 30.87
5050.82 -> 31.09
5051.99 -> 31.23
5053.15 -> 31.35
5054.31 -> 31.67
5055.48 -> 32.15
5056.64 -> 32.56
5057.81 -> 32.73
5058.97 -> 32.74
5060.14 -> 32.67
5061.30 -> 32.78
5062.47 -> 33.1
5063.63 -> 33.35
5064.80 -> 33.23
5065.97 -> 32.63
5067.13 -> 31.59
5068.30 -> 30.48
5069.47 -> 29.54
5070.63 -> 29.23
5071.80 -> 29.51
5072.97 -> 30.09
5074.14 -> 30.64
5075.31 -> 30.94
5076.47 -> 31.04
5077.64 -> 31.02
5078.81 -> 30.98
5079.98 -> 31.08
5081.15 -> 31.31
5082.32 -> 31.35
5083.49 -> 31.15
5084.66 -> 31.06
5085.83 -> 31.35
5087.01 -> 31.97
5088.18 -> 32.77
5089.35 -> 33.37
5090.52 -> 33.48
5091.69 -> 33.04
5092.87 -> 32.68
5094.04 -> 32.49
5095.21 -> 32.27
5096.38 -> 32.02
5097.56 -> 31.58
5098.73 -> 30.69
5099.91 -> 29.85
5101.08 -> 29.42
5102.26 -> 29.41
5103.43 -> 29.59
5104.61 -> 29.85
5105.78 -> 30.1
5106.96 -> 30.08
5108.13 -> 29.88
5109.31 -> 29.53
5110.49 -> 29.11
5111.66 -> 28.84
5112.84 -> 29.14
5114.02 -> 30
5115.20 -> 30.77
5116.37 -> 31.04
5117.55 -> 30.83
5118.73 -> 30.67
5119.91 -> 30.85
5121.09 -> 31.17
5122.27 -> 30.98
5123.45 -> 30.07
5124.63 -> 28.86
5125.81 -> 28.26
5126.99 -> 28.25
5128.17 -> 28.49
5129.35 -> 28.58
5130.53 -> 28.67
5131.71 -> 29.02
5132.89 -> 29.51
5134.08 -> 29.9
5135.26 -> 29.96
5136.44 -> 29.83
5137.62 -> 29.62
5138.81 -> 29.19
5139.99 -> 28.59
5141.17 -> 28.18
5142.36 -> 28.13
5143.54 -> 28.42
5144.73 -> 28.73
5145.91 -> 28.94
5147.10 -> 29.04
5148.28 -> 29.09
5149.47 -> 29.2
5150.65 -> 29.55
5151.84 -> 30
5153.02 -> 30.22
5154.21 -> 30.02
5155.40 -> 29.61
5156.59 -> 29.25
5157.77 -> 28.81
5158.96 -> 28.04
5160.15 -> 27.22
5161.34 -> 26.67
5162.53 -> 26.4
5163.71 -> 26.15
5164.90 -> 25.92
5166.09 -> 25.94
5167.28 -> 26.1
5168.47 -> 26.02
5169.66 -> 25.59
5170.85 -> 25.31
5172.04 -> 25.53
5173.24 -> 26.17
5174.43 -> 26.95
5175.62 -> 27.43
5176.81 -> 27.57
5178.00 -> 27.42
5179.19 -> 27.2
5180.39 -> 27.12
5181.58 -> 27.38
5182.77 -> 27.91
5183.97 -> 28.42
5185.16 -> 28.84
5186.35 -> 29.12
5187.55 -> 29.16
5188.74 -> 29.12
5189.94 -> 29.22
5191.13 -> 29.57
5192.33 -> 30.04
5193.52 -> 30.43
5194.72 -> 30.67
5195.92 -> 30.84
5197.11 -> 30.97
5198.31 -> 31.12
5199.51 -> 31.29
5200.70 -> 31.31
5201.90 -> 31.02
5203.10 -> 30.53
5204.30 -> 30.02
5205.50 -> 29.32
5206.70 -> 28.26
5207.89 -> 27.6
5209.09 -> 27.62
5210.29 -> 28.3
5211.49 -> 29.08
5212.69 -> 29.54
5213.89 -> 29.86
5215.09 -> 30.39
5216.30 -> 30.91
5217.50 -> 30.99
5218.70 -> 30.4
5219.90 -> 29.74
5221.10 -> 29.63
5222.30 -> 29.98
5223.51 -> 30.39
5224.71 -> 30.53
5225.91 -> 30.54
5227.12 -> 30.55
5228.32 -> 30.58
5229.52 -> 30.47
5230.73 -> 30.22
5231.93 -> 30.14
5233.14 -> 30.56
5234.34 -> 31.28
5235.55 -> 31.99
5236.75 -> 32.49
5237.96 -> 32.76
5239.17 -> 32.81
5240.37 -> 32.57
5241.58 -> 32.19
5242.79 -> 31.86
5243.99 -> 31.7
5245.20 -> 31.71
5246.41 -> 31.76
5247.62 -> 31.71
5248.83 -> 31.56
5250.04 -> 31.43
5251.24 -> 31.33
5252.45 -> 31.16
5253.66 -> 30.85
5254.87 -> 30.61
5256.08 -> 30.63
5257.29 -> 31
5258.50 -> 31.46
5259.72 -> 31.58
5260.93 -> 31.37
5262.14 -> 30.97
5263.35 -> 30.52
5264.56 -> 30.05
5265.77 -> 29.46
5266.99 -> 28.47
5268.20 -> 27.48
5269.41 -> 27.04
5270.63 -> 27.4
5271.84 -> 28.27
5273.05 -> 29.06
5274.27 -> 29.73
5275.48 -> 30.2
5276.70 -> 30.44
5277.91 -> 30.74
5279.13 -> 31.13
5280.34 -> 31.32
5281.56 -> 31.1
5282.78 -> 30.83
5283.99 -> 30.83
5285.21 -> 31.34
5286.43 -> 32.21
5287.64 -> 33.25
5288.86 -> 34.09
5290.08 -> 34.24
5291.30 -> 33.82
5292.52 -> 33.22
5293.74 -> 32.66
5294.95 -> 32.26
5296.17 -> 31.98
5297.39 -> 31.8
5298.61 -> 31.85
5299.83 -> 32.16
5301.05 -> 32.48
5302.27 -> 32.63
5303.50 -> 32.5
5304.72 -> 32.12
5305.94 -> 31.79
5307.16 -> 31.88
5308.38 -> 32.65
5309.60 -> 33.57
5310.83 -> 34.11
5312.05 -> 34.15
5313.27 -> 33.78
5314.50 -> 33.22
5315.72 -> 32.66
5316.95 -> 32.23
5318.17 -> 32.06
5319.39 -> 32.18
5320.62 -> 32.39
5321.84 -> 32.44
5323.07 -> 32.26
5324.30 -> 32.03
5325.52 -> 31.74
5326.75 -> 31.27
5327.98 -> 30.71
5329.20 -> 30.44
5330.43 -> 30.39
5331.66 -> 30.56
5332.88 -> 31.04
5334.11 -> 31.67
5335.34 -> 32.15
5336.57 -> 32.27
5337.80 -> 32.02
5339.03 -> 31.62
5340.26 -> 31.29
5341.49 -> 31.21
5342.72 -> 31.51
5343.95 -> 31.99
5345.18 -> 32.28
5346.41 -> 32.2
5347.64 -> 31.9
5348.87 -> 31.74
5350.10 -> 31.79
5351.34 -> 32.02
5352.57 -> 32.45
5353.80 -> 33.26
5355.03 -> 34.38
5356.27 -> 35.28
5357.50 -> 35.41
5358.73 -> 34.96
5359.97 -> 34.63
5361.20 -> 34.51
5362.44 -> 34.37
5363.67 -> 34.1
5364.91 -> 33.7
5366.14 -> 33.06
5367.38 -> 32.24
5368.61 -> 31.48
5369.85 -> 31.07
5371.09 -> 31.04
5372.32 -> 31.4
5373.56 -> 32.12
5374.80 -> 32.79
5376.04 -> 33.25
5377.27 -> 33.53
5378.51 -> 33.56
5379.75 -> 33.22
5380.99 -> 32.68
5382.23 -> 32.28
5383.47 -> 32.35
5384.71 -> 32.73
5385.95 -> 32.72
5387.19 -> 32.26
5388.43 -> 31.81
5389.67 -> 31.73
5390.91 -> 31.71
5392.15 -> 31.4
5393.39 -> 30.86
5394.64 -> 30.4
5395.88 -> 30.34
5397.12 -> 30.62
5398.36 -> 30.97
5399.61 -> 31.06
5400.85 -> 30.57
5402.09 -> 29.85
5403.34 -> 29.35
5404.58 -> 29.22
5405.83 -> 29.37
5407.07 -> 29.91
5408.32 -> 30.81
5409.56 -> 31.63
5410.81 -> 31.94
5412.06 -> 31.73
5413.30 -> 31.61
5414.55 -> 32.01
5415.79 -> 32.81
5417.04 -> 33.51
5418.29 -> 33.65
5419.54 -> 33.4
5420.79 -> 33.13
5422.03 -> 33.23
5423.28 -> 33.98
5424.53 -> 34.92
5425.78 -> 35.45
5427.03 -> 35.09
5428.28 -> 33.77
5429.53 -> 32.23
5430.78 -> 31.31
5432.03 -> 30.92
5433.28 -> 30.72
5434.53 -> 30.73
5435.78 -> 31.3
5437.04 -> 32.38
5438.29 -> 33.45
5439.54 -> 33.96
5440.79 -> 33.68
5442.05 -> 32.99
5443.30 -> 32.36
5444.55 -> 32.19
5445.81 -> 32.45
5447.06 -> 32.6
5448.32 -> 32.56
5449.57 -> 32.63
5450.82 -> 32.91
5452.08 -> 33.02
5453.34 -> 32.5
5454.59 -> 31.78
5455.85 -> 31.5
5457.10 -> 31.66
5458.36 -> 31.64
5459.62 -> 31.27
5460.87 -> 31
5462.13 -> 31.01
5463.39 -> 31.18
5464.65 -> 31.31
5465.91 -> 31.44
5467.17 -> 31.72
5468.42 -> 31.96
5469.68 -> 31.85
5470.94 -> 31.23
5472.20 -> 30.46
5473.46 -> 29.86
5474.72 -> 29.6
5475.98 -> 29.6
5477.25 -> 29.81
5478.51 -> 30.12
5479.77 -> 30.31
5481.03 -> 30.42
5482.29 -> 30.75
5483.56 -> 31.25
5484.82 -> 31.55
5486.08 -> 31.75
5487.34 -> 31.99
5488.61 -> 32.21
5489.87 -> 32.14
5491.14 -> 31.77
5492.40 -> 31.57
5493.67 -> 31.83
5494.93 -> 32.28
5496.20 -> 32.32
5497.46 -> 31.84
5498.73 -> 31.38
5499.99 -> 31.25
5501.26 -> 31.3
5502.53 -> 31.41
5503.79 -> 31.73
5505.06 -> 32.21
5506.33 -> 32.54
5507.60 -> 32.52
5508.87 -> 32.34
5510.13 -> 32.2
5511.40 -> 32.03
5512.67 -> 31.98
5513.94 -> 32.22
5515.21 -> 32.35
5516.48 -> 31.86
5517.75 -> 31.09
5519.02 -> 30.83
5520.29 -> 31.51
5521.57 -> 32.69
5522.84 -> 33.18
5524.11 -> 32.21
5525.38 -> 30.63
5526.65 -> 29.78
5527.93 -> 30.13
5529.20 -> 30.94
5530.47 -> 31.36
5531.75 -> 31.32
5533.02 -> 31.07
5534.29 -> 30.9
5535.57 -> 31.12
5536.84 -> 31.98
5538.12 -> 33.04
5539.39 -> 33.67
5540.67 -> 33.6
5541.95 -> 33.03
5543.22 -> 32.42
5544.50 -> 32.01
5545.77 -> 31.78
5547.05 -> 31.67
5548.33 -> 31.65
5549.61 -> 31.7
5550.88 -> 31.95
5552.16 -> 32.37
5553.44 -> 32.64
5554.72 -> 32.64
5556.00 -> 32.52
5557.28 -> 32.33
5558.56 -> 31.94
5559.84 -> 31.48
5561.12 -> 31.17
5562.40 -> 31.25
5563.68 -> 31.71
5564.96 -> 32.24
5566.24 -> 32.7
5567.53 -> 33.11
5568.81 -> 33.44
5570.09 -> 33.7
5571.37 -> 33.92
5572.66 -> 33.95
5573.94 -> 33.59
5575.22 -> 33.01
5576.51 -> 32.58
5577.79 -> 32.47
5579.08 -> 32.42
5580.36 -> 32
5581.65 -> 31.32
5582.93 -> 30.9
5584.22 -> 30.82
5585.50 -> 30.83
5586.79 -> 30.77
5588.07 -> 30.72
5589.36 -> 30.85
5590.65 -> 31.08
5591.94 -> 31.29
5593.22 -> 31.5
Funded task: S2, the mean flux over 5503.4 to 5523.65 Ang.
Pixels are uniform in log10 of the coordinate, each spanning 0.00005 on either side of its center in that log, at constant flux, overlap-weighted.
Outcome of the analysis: 32.1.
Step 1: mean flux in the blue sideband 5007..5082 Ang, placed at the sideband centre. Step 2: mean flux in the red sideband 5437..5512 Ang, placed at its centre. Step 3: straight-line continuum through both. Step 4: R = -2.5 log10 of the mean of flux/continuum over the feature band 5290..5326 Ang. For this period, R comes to -0.035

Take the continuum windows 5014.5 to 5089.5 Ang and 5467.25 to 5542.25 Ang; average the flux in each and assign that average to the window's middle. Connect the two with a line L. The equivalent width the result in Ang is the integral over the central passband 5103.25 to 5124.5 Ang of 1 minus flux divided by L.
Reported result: 0.74 Ang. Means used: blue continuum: 31.2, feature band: 30.1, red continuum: 31.6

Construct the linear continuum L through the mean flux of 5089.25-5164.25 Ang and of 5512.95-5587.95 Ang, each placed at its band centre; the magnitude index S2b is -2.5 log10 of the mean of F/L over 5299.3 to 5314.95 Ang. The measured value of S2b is -0.07 mag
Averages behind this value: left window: 29.7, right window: 32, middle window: 32.8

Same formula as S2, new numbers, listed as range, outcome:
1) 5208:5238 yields 30.3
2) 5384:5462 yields 32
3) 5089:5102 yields 31.8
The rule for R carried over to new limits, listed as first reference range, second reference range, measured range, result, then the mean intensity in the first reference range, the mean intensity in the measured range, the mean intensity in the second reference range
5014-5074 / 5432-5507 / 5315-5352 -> -0.01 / 31.1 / 31.7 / 31.7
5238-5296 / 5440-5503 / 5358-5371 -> -0.07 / 31.1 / 33.3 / 31.6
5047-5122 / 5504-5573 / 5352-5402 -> -0.03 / 31.2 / 32.5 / 32.1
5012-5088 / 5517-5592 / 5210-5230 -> 0.04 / 31.1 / 30.1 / 32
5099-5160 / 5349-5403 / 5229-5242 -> -0.03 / 29.5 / 31.6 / 32.4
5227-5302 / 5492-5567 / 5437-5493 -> 0.00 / 31.2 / 31.7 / 31.9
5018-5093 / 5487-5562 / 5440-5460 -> -0.02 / 31.3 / 32.4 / 31.9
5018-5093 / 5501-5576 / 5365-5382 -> -0.02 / 31.3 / 32.5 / 32.1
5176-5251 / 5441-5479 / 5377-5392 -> -0.05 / 30.2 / 32.5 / 31.6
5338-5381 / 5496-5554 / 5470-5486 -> 0.06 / 32.8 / 30.5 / 31.9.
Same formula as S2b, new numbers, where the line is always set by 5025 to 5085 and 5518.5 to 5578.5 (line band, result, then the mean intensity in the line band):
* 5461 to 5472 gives 0.02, 31.4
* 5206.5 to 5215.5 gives 0.09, 28.9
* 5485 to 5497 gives 0.00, 32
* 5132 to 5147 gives 0.08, 29.1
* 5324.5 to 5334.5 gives 0.02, 31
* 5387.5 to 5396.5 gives 0.02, 31.2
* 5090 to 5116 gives 0.02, 30.6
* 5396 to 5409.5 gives 0.06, 30.2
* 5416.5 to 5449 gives -0.03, 32.9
